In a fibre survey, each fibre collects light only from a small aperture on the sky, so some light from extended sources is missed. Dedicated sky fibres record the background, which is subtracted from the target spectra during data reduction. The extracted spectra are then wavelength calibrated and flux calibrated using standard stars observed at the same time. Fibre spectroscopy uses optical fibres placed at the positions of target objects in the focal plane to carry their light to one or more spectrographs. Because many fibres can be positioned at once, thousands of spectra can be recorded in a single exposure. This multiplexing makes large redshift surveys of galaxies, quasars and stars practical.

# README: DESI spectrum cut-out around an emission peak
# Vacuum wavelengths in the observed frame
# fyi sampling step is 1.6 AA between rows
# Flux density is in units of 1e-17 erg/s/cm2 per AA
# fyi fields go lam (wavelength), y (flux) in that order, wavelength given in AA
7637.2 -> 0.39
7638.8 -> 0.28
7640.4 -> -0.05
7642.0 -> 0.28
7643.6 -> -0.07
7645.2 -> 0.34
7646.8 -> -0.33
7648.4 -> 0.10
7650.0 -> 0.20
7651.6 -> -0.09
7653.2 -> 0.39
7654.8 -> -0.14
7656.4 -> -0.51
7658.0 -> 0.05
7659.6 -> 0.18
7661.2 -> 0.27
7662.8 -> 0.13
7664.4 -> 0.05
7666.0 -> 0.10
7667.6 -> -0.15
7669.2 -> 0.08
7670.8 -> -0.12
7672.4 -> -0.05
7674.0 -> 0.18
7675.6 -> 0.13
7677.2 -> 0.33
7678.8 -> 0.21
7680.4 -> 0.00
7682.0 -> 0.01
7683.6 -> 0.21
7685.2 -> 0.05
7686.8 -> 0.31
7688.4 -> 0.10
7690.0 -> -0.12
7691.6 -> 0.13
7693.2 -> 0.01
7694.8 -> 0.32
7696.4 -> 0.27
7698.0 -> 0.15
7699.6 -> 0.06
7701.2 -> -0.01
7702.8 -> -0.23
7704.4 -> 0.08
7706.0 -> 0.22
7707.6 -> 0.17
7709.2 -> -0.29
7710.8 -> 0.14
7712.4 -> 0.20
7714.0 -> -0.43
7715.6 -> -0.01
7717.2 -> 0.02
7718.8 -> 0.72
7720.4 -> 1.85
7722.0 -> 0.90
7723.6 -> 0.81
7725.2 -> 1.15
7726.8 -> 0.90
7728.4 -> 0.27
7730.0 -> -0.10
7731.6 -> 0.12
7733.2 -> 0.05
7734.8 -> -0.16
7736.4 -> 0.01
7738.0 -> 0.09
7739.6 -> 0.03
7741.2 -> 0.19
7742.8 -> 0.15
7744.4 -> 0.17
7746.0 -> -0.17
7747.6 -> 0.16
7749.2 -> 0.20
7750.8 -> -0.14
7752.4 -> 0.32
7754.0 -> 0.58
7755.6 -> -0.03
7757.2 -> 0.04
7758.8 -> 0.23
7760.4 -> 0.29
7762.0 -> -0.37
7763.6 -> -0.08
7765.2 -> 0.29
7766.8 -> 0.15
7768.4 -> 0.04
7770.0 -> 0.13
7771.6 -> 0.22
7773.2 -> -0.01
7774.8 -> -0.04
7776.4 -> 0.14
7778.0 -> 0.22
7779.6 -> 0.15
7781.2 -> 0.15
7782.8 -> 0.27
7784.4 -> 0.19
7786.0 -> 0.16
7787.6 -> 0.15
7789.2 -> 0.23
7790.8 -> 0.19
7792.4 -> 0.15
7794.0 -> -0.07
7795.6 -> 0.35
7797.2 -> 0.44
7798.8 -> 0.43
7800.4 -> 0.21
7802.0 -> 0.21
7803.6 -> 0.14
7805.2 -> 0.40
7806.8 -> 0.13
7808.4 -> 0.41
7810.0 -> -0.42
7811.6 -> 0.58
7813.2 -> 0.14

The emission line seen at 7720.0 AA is [O II]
